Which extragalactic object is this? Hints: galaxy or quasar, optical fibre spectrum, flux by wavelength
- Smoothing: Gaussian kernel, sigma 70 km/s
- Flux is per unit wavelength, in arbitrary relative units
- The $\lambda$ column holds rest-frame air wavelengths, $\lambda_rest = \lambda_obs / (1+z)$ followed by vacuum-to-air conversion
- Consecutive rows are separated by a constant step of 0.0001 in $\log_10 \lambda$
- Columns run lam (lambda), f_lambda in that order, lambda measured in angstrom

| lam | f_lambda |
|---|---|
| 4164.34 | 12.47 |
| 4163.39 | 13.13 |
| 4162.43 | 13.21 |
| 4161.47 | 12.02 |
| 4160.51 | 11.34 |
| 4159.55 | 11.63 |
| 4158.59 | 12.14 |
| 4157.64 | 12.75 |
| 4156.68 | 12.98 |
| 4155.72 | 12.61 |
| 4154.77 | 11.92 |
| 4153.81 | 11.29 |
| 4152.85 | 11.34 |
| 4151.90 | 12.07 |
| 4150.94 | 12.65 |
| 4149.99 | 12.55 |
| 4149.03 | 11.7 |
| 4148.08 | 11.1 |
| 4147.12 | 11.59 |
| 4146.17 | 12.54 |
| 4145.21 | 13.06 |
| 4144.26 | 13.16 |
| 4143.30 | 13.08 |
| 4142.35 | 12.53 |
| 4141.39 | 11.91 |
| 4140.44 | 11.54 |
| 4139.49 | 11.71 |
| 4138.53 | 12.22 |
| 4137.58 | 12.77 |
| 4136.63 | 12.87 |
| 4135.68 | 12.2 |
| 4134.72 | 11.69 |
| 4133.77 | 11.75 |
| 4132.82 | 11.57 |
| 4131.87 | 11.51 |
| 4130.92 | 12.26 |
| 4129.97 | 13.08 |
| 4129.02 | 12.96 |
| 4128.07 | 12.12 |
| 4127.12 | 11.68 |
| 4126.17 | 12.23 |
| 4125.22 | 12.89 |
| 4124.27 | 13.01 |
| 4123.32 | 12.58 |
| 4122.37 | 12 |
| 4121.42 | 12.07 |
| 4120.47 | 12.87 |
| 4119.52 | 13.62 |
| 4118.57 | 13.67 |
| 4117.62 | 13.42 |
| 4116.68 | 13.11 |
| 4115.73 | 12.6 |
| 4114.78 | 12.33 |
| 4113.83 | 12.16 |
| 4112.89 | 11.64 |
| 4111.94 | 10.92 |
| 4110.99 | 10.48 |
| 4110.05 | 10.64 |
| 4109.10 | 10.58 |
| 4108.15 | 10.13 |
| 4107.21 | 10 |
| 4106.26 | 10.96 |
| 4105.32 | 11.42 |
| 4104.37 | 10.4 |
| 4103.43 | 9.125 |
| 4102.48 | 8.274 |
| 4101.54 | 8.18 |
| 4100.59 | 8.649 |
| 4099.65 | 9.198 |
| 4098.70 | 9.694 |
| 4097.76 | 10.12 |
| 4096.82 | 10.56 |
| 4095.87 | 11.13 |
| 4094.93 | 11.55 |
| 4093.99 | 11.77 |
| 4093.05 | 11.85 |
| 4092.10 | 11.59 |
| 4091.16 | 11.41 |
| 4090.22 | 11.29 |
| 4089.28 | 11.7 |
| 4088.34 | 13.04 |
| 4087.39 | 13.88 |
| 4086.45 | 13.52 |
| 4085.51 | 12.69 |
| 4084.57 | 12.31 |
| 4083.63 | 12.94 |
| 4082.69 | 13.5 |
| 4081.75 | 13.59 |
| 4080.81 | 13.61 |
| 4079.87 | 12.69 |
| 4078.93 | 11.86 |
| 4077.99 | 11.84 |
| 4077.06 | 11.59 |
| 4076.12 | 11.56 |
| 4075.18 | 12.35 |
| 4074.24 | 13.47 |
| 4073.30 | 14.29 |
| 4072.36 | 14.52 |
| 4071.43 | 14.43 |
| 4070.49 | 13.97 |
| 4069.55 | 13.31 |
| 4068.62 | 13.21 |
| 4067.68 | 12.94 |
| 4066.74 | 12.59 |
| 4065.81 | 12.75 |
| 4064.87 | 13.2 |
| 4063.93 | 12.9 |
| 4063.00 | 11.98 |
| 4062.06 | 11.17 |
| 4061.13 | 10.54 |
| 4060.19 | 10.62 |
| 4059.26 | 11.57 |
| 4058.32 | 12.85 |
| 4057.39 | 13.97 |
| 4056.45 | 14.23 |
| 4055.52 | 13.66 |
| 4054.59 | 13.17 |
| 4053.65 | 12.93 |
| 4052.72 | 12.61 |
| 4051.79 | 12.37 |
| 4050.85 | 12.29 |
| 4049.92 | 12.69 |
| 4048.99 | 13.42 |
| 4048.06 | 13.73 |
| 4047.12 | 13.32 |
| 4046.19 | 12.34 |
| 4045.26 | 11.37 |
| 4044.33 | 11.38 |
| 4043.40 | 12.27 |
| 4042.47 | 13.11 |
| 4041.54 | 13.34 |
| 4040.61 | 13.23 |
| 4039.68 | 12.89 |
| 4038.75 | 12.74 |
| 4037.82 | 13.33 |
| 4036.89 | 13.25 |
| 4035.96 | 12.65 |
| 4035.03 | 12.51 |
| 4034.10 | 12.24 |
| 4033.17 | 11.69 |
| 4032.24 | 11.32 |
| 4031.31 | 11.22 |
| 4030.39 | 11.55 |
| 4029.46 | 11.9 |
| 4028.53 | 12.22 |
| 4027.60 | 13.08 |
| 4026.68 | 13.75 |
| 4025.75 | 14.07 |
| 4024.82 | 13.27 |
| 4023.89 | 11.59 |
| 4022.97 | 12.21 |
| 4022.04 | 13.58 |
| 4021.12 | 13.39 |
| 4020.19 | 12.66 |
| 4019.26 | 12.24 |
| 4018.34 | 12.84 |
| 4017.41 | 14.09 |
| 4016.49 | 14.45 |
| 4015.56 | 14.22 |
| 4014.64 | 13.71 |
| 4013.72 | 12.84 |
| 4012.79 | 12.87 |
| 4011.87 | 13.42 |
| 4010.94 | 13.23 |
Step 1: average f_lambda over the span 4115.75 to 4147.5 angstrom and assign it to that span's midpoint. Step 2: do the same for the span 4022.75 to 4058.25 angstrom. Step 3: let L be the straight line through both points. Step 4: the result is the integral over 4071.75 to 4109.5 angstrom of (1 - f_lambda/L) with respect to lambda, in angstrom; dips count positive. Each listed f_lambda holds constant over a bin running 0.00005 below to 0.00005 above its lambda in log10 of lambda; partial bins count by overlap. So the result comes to 3.0 angstrom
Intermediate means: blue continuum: 12.7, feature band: 11.6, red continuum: 12.5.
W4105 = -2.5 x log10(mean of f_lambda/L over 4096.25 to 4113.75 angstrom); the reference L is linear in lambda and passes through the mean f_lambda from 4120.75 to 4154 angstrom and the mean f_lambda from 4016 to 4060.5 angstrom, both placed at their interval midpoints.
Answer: 0.221 mag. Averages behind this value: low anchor 12.7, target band 10.1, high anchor 12.2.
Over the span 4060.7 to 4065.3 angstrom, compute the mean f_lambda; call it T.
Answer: 12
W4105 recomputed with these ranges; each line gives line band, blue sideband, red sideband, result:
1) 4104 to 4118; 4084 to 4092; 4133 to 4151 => 0.09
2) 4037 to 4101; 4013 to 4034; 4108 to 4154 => 0.01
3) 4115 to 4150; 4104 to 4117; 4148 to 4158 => -0.07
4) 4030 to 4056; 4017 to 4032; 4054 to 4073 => 0.02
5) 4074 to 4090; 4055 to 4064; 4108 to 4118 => -0.05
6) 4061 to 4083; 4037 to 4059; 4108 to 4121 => -0.02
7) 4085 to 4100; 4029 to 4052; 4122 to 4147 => 0.07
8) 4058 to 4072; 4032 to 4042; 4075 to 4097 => -0.01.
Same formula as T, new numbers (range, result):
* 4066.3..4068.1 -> 12.7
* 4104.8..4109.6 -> 10.6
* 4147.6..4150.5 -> 11.8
